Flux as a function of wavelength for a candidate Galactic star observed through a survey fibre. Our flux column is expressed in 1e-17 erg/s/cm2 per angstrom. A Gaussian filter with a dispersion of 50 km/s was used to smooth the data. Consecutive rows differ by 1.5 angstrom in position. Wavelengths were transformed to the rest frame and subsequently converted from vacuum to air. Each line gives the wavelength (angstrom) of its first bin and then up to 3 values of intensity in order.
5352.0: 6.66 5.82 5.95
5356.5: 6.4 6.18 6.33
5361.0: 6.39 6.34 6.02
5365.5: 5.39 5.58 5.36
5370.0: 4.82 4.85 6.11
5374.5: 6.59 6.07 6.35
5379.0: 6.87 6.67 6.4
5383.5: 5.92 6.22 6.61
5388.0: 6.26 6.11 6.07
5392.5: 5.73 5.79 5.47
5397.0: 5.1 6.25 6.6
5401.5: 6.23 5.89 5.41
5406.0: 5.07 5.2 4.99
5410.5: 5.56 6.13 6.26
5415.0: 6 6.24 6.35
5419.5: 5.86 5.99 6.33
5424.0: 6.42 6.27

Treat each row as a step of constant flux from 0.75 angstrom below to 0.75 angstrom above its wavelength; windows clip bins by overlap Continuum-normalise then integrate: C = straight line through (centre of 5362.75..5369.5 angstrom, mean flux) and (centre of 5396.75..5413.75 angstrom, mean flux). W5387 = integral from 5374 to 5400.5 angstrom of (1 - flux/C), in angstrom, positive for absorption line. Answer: -2.28 angstrom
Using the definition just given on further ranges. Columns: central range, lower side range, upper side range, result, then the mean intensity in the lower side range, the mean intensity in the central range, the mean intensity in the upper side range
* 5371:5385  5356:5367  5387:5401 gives -0.5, 6.11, 6.23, 5.95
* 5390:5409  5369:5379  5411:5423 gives 1.0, 5.87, 5.71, 6.13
